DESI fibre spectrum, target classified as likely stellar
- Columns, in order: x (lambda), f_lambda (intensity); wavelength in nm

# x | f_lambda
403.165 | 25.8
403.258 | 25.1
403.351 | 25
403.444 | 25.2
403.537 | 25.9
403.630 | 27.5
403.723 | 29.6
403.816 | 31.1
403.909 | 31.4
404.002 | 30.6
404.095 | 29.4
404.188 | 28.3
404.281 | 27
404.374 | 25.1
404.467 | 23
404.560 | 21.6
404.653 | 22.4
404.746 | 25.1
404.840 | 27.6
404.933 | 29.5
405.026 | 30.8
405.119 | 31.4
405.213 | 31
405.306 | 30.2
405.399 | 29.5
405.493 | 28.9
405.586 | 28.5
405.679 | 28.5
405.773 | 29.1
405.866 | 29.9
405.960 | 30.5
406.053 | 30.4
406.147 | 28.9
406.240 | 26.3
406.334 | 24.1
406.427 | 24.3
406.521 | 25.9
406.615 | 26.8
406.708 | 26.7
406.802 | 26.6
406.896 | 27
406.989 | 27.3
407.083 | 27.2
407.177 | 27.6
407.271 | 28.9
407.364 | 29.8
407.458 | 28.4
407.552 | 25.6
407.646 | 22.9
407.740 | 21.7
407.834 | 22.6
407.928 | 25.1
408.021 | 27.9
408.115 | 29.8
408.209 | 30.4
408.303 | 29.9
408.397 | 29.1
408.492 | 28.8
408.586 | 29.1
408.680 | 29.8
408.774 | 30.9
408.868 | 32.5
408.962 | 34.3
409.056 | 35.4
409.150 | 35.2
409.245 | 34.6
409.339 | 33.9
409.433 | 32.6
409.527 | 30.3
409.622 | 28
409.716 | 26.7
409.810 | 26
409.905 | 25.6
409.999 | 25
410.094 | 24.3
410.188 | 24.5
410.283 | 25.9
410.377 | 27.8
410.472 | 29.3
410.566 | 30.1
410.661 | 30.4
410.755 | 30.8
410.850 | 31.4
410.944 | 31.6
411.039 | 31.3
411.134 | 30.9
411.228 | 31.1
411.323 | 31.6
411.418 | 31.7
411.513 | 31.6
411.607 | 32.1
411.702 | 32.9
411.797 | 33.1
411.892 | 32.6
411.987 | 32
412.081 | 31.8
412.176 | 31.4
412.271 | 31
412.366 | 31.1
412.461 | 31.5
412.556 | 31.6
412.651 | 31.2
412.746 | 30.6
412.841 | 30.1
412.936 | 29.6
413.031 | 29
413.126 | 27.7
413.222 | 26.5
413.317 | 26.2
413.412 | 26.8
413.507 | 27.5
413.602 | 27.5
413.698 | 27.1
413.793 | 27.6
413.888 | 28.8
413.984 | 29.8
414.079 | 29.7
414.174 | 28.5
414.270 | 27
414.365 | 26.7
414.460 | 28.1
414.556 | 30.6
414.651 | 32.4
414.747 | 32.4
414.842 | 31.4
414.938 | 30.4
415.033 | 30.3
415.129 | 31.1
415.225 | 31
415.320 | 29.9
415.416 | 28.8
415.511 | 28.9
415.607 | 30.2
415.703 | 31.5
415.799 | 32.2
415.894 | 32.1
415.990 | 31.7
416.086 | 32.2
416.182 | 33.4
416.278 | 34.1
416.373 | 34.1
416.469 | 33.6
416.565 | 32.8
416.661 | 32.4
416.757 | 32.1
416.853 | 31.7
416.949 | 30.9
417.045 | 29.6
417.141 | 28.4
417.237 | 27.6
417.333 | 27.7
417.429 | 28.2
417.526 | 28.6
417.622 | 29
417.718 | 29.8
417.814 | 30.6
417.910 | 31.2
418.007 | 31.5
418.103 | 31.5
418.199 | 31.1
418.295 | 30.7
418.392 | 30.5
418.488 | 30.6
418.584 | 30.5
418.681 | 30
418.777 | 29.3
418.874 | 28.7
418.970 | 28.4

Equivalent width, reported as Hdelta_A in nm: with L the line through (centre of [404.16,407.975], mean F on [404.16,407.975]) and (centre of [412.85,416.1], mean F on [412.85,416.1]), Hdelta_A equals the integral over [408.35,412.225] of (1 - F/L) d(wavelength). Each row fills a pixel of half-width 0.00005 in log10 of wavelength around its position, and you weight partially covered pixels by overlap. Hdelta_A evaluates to -0.30 nm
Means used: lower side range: 27.1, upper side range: 29.4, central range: 30.4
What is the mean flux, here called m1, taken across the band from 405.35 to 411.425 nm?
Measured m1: 28.7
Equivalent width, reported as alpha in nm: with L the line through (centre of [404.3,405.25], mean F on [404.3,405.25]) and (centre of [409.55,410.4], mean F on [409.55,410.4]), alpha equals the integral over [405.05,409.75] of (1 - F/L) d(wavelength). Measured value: -0.44 nm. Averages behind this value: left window 26.7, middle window 28.8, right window 26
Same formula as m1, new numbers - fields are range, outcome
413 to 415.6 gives 29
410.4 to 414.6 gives 30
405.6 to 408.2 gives 27.1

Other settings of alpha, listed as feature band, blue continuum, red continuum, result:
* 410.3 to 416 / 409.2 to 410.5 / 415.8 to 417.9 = -0.13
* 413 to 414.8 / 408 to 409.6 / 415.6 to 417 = 0.21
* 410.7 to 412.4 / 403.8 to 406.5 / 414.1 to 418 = -0.12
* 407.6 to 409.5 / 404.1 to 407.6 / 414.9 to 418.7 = -0.10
